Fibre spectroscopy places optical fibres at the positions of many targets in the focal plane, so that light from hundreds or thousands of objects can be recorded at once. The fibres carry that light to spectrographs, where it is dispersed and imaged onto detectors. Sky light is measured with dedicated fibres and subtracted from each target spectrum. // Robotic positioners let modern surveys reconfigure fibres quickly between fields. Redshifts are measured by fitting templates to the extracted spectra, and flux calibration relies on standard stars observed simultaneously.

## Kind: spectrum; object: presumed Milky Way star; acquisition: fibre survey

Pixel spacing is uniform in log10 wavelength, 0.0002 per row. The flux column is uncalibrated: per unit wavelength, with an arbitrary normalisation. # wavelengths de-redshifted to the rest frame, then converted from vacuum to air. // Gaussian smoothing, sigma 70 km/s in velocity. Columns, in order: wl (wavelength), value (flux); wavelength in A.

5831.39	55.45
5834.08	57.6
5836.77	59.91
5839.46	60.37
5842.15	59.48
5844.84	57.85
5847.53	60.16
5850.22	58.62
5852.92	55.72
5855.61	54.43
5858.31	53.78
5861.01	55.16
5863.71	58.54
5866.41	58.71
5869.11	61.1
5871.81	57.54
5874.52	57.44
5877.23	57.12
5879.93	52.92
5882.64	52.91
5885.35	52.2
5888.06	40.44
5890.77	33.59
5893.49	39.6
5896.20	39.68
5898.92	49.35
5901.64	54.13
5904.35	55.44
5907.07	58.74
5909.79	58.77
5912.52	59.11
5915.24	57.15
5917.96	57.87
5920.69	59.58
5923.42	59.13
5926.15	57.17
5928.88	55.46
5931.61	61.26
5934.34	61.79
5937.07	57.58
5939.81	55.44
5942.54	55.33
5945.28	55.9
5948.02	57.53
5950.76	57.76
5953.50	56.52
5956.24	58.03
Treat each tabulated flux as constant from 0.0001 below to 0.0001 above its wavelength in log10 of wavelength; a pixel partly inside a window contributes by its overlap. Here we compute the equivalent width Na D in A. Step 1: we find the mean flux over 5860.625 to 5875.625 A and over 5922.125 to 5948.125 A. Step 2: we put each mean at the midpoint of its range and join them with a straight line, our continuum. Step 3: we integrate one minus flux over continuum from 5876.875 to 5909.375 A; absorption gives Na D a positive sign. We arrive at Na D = 5.1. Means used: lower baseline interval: 58.3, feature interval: 48.9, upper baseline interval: 57.7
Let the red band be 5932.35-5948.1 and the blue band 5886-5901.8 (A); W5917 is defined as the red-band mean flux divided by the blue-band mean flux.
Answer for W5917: 1.36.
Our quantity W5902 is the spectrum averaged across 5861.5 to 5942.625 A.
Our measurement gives 54.5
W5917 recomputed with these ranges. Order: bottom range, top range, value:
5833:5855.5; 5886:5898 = 0.68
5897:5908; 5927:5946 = 1.08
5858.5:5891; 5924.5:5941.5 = 1.08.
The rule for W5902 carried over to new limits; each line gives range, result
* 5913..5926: 58.4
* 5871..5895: 49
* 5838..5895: 54.1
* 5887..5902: 42.1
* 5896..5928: 56.1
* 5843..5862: 56.6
